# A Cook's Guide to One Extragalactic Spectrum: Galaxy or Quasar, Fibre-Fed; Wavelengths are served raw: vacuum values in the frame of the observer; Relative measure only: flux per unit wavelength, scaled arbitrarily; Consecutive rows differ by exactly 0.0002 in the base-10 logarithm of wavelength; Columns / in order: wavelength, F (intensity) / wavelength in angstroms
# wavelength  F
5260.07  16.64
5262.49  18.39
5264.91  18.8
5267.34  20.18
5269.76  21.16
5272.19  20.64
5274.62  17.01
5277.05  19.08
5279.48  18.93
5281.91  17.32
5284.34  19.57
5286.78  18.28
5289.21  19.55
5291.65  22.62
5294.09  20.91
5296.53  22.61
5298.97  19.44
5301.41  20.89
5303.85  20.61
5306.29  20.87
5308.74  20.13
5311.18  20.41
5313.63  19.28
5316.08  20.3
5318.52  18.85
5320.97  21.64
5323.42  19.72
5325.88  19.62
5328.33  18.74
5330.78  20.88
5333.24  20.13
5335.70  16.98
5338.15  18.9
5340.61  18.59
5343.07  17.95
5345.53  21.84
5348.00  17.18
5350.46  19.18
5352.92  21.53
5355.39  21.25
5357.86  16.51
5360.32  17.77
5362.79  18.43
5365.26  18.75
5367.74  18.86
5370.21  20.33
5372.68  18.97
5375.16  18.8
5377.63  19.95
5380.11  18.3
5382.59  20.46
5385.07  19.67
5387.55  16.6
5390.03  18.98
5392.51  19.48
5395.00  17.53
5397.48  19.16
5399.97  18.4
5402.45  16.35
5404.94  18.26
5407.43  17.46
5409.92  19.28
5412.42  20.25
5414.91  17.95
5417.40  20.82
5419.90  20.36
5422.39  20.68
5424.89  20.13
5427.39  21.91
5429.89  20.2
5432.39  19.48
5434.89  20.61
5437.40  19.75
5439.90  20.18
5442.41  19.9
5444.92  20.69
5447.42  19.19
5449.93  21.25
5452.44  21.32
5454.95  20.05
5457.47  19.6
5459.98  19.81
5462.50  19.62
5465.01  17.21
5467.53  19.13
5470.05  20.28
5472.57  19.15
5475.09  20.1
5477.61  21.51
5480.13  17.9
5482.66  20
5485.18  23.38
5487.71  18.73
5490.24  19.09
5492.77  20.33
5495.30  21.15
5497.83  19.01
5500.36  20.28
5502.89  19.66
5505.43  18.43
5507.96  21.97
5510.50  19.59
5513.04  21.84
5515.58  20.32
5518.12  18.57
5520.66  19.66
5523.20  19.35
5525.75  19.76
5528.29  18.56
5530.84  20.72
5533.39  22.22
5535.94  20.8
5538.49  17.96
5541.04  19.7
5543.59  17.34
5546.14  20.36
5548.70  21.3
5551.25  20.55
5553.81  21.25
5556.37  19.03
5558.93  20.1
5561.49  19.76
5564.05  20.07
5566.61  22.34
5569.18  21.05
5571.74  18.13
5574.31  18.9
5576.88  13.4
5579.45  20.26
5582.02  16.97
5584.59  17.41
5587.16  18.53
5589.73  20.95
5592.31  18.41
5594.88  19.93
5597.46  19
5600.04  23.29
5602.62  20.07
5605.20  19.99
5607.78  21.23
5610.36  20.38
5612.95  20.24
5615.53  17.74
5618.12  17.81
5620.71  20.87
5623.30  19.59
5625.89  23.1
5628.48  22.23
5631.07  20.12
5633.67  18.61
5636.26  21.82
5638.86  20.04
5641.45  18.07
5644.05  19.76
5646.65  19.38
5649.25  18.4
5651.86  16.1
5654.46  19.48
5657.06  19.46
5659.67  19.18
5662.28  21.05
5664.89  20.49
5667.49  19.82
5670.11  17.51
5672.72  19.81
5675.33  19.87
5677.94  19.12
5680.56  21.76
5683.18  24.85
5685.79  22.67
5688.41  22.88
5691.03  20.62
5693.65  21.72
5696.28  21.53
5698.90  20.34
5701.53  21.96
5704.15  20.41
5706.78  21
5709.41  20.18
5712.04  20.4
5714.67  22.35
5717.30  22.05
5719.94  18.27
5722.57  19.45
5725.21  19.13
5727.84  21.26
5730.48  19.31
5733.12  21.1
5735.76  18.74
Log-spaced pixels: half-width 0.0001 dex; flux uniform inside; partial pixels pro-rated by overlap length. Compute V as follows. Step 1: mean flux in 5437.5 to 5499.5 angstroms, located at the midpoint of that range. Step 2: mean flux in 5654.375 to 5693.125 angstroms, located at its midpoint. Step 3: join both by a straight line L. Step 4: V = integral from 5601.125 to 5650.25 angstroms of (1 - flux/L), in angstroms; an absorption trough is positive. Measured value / 1.1 angstroms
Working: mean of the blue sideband 19.9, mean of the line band 20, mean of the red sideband 20.6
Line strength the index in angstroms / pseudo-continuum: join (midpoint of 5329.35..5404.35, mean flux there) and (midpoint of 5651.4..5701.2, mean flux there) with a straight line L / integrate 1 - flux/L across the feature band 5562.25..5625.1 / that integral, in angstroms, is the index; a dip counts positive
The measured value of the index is 2.0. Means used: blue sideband 18.9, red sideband 20.5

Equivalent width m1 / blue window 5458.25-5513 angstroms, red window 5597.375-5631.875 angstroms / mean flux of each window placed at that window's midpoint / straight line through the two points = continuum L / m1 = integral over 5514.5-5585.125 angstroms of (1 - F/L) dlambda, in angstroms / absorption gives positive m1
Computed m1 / 2.3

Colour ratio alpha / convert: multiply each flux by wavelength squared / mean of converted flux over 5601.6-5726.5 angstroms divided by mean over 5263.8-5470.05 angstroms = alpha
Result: 1.16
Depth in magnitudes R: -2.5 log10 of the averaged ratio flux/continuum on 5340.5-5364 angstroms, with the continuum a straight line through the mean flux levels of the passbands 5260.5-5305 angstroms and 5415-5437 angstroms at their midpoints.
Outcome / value 0.05 mag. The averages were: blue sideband 19.7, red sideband 20.4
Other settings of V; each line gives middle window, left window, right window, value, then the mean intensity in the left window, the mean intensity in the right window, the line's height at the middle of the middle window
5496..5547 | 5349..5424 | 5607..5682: -1.1 angstroms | 19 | 19.8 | 19.4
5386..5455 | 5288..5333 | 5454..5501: 1.7 angstroms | 20.4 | 19.8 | 20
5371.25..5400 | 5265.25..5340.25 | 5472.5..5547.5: 1.4 angstroms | 19.8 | 19.9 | 19.9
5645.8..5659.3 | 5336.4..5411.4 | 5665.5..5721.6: 1.3 angstroms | 18.8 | 20.9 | 20.6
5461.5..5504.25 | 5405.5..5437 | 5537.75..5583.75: -0.3 angstroms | 19.9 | 19.4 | 19.7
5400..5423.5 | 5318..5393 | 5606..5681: 0.4 angstroms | 19.2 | 19.7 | 19.3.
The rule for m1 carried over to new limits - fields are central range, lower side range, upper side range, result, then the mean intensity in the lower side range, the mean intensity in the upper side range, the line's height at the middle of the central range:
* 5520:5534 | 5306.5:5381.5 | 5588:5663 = -0.20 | 19.3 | 19.9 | 19.7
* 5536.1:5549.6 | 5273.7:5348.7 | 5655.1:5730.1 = 0.58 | 19.7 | 20.7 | 20.3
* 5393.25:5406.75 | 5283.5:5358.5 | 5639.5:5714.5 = 1.34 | 19.9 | 20.3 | 20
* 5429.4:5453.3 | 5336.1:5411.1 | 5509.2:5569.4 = -1.14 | 18.8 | 20.1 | 19.3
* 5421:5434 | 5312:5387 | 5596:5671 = -0.70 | 19.3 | 19.8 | 19.4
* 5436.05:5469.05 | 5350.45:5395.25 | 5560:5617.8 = -1.10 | 19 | 19.4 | 19.2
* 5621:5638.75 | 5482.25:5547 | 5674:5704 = 0.12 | 20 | 21.5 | 21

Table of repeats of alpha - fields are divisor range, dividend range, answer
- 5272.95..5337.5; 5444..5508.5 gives 1.07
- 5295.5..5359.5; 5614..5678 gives 1.11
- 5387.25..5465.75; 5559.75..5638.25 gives 1.08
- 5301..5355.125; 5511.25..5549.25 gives 1.08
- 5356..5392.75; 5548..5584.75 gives 1.11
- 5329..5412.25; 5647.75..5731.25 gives 1.21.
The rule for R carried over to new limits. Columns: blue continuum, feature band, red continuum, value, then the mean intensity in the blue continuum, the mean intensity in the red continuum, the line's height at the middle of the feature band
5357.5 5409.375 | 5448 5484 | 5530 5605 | -0.04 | 18.6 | 19.6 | 19.1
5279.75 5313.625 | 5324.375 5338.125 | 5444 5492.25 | 0.05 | 20.2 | 19.9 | 20.1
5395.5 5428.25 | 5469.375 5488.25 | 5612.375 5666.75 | -0.04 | 19.2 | 19.7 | 19.4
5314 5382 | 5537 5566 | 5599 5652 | 0.00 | 19.3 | 20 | 19.8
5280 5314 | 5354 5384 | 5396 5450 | 0.05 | 20.2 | 19.6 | 19.9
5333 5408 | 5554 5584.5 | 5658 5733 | 0.05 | 18.8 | 20.7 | 19.9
